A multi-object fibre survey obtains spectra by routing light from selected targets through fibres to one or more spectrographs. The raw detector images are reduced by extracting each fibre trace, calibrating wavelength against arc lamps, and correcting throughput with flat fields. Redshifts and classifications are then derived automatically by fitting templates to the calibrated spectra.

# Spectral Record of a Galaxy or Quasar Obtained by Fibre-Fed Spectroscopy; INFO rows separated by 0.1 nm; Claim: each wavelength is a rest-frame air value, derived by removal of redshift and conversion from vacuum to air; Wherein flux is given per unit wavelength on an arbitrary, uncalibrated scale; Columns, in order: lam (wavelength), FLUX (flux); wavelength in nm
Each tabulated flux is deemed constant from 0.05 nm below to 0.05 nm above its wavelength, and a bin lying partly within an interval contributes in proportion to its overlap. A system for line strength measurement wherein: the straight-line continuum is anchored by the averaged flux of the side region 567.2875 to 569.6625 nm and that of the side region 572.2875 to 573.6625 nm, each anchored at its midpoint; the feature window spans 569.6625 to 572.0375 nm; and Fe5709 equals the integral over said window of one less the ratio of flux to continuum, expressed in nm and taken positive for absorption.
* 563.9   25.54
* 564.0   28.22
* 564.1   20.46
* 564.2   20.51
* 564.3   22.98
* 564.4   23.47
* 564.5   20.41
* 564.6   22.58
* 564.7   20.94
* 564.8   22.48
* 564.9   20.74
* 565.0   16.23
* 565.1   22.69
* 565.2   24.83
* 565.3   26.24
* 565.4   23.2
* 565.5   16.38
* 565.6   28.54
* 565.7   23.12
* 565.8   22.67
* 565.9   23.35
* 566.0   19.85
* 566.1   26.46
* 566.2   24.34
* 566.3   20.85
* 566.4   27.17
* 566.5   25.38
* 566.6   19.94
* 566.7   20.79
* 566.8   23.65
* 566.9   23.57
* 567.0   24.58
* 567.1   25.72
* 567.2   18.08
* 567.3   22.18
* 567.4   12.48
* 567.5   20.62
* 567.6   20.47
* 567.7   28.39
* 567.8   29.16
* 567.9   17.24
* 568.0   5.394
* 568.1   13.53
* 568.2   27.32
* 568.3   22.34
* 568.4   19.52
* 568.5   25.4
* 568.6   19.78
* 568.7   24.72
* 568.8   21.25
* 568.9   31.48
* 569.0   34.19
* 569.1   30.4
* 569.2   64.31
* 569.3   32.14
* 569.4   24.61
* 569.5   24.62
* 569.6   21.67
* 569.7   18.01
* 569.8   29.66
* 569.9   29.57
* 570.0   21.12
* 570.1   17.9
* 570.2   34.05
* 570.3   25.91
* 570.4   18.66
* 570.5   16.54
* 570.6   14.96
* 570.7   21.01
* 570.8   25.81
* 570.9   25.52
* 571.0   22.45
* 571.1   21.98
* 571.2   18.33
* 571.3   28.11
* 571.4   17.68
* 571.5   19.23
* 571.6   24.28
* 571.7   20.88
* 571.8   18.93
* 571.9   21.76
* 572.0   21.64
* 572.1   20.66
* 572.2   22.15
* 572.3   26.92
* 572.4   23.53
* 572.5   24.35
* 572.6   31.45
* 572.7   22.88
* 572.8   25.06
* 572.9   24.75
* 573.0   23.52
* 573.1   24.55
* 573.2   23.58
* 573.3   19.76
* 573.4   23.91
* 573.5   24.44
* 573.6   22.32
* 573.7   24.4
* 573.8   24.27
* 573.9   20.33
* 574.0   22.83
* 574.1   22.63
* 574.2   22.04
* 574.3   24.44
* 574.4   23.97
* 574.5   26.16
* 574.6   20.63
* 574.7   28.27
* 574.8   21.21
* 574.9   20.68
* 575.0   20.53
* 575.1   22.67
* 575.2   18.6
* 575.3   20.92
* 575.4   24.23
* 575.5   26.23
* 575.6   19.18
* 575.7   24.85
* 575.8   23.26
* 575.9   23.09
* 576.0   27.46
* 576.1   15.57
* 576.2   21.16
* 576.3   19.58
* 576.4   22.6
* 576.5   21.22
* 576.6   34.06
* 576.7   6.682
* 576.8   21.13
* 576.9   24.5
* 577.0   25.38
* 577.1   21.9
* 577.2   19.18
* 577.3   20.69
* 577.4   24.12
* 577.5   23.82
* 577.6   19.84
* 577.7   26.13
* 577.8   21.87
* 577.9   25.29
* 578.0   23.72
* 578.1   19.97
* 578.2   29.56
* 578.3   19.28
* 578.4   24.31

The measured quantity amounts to 0.22 nm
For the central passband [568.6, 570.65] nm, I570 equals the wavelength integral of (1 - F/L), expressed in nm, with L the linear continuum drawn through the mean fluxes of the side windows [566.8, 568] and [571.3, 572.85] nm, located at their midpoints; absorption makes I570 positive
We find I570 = -0.42 nm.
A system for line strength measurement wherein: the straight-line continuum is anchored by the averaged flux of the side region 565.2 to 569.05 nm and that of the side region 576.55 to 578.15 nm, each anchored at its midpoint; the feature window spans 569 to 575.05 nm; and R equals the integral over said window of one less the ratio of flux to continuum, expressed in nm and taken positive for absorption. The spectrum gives -0.41 nm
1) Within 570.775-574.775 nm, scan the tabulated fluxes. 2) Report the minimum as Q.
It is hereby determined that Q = 17.68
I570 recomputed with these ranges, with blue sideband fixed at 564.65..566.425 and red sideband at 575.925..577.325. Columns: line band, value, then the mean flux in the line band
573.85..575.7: -0.07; 22.6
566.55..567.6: 0.07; 21.1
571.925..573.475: -0.14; 23.9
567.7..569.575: -0.30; 26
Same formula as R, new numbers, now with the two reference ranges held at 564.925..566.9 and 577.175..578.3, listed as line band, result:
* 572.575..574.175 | -0.046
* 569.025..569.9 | -0.296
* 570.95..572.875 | 0.016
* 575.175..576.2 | 0.028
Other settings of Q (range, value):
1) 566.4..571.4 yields 5.394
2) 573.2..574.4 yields 19.76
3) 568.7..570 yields 18.01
